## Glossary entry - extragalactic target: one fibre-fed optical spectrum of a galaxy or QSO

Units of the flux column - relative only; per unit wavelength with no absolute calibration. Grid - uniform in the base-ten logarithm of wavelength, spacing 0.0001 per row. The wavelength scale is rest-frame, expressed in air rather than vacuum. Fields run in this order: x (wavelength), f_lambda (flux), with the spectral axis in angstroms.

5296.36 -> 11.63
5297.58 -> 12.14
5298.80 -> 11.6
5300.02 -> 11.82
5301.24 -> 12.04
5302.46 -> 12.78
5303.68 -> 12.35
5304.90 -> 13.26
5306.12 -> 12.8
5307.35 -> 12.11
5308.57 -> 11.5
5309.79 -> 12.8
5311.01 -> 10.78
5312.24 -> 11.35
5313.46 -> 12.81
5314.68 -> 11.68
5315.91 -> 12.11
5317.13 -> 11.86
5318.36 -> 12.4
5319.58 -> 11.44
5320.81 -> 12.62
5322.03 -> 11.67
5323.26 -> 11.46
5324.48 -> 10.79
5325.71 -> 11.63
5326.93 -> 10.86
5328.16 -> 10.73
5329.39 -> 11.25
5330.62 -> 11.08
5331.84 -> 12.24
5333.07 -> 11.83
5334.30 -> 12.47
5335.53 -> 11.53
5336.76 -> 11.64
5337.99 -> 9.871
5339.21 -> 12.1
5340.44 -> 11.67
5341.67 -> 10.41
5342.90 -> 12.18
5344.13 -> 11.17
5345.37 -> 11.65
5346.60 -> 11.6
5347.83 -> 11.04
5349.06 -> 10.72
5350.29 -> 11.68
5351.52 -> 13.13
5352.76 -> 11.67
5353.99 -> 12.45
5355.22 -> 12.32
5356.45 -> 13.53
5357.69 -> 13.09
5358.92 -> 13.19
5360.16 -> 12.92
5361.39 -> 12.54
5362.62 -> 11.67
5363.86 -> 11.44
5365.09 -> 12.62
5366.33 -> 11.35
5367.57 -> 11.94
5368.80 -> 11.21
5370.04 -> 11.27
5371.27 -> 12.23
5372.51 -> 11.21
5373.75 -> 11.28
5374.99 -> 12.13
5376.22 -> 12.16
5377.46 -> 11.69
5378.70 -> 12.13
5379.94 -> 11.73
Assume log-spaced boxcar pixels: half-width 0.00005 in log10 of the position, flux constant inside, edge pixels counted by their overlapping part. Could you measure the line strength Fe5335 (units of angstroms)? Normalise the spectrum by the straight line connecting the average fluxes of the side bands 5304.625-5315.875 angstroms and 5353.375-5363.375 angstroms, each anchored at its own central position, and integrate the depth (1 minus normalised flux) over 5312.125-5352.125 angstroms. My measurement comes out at 2.46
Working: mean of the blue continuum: 12.1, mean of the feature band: 11.6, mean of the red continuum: 12.7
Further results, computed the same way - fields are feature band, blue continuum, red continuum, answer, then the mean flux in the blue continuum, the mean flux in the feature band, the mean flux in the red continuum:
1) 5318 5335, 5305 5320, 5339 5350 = 0.21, 12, 11.6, 11.4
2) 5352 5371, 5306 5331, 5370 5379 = -0.74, 11.7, 12.2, 11.8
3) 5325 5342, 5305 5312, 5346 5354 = 0.64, 12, 11.4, 11.7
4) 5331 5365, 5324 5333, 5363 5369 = -1.20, 11.3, 11.9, 11.7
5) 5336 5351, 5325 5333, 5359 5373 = 0.30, 11.3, 11.3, 11.9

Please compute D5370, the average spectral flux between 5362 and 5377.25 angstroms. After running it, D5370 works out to 11.7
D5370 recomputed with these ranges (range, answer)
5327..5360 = 11.8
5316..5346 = 11.5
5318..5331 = 11.4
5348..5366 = 12.3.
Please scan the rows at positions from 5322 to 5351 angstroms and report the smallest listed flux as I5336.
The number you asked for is 9.871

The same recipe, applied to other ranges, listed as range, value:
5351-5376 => 11.21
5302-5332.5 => 10.73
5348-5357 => 10.72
